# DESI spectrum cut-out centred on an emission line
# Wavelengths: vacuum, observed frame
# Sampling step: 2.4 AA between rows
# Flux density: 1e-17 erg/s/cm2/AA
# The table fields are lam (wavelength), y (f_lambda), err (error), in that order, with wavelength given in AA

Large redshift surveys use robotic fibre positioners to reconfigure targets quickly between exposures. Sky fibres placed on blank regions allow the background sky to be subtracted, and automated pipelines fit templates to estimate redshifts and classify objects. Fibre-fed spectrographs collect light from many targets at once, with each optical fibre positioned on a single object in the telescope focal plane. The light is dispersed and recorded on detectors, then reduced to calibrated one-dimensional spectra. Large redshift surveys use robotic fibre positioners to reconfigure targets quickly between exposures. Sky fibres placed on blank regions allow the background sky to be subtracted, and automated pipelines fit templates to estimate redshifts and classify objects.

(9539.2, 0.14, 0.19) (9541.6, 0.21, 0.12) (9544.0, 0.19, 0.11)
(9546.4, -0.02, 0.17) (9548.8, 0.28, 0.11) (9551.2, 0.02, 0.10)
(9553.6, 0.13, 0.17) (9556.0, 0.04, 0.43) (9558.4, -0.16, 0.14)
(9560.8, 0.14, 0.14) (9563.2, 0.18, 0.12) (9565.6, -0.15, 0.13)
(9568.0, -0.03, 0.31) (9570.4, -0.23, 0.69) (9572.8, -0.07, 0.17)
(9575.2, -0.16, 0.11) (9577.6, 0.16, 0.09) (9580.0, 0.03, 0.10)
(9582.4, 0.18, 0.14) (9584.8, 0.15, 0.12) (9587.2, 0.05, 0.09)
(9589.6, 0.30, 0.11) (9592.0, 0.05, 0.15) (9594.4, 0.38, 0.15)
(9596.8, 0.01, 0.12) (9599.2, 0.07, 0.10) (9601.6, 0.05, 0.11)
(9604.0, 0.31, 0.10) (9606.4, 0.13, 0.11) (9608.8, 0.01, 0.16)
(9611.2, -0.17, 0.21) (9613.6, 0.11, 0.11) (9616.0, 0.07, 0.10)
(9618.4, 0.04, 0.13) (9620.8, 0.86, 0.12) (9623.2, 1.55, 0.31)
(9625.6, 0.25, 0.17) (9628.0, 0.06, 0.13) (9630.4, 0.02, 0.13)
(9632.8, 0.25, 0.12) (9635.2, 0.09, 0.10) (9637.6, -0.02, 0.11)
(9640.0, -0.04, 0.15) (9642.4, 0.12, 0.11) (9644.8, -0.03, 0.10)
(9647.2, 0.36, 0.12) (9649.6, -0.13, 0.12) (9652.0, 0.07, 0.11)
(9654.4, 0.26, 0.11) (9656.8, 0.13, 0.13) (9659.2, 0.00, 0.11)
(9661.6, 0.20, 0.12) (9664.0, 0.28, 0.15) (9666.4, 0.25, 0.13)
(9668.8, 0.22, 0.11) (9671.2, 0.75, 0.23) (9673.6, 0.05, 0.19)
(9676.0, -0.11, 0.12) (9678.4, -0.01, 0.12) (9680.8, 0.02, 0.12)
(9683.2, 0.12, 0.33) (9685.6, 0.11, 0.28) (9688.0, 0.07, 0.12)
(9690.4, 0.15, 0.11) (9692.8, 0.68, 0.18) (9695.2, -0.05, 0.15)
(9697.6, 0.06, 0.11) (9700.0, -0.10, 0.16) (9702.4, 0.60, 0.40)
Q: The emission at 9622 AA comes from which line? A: [O III] 5007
